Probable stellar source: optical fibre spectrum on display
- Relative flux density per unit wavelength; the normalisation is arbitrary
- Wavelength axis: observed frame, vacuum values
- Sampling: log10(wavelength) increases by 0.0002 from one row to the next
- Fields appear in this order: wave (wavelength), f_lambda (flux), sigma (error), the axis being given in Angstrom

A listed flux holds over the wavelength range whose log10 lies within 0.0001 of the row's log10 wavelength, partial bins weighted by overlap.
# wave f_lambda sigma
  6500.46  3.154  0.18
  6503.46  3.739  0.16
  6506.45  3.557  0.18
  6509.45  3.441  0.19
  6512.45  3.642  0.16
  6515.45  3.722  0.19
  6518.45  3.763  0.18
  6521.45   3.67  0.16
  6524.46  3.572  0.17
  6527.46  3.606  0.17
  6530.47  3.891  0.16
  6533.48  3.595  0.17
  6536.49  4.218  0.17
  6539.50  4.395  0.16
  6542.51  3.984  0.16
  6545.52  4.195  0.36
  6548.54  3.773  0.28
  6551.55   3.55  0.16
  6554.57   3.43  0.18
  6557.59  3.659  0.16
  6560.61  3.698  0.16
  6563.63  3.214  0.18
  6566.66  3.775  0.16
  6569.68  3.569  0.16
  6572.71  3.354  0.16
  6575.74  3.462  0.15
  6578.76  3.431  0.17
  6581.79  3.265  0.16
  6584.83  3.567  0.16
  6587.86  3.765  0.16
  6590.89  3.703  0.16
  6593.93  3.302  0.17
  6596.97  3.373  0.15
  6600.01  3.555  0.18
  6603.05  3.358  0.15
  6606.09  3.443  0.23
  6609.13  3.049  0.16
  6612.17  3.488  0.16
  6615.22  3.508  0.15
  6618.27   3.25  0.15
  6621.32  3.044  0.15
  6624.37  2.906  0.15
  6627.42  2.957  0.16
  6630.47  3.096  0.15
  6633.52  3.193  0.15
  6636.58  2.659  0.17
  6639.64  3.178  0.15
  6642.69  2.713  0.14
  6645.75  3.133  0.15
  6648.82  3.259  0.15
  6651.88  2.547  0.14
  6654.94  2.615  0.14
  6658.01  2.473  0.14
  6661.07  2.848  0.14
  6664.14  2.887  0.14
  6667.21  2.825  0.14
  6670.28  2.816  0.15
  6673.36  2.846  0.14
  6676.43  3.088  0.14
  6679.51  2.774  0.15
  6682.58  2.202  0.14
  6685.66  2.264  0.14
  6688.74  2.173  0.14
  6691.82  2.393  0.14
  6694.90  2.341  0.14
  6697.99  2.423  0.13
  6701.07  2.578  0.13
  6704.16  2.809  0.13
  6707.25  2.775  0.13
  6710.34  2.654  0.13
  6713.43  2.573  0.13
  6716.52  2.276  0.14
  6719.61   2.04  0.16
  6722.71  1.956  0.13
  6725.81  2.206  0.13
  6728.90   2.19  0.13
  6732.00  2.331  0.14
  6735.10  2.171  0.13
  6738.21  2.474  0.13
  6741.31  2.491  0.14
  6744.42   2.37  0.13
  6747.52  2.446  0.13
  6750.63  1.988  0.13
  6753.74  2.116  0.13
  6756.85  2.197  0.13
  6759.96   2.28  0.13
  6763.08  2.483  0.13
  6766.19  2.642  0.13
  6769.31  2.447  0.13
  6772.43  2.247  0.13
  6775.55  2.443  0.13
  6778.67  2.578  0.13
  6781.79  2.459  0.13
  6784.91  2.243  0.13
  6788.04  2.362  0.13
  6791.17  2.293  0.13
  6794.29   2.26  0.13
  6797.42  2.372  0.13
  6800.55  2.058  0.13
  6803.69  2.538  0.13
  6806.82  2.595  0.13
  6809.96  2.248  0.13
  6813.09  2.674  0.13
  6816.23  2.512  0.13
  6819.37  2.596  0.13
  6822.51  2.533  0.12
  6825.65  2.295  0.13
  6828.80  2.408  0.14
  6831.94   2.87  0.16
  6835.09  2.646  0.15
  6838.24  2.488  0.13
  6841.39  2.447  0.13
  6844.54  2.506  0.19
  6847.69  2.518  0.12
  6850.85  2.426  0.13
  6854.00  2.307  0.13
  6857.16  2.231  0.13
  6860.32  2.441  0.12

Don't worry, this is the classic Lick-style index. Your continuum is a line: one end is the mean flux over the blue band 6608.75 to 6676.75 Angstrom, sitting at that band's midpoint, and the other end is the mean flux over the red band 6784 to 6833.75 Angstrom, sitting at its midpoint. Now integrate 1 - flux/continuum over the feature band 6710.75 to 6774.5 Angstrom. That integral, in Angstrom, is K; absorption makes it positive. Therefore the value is 8.20 Angstrom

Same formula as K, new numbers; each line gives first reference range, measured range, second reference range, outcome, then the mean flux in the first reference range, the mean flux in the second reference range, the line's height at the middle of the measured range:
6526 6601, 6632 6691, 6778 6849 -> 7.94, 3.65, 2.46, 3.18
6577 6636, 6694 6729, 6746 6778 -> 3.24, 3.32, 2.34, 2.65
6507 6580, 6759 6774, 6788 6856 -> 1.53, 3.69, 2.45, 2.7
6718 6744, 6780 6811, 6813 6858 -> 0.66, 2.24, 2.5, 2.4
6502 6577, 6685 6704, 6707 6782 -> 1.94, 3.7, 2.34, 2.67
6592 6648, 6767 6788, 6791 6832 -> 1.31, 3.18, 2.44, 2.57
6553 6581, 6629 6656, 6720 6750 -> 0.13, 3.5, 2.27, 2.95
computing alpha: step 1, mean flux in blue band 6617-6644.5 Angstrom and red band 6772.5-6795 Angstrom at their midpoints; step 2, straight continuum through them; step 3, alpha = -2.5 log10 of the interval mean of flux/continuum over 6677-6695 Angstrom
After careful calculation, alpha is 0.16 mag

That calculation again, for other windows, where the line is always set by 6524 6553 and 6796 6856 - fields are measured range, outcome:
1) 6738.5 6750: 0.19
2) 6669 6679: 0.11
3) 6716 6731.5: 0.36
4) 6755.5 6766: 0.18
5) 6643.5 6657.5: 0.17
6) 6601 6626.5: 0.09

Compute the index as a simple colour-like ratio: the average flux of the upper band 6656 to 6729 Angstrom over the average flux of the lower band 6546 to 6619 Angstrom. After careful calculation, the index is 0.72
